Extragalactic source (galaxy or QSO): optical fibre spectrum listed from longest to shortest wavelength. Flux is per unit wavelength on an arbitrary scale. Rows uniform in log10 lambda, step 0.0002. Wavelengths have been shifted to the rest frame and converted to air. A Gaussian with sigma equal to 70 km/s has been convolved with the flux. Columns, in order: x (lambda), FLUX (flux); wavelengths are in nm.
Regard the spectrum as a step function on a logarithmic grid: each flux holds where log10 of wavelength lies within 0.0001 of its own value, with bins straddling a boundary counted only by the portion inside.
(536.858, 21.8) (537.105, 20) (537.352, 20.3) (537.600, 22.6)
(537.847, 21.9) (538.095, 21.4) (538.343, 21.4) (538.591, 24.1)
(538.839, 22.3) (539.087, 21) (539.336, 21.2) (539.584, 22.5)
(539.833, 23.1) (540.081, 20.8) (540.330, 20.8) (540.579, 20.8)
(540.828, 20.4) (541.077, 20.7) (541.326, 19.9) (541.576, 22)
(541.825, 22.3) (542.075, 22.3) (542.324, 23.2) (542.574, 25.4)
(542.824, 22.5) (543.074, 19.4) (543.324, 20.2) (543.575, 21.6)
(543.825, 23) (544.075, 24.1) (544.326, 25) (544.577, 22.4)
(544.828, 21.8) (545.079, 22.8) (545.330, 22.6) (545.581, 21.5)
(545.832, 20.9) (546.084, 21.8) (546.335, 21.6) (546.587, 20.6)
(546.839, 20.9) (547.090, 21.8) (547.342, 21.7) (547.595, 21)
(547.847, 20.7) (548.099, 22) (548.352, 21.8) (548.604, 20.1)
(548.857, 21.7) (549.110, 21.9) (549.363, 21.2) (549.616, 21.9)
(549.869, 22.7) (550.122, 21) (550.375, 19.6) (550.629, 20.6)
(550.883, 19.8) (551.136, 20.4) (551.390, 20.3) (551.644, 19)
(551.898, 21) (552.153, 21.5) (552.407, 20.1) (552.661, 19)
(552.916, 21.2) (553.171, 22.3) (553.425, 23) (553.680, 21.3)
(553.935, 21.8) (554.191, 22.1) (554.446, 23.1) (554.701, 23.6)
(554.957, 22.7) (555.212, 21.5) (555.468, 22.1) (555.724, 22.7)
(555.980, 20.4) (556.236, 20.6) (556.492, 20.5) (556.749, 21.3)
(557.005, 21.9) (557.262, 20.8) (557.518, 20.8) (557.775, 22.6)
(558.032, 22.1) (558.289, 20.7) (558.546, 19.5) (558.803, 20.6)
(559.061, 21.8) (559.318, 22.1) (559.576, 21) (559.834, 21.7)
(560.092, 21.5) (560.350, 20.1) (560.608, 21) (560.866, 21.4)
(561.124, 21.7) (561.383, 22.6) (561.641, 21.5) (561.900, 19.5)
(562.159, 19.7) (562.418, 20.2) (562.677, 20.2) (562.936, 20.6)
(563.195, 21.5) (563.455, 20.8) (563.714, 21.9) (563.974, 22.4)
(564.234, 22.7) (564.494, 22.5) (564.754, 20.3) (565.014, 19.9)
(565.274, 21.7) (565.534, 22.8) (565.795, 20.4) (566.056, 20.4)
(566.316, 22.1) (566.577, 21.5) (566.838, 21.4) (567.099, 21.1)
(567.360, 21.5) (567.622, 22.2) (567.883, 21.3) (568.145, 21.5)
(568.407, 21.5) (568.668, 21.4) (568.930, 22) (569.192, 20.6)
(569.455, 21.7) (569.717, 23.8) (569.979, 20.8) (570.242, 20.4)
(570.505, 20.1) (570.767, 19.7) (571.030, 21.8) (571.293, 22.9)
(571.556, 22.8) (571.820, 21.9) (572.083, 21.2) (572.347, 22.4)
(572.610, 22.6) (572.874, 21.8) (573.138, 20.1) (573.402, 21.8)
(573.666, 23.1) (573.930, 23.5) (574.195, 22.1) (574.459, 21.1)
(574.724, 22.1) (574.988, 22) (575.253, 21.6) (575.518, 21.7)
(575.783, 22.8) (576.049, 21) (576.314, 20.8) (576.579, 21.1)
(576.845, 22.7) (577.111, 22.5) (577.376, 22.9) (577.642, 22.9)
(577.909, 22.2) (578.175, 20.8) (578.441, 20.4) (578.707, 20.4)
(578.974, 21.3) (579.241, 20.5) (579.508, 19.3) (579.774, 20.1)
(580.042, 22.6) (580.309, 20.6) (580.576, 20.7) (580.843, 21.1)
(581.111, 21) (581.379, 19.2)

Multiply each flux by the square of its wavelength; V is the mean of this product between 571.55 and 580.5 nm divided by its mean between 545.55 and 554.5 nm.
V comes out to 1.12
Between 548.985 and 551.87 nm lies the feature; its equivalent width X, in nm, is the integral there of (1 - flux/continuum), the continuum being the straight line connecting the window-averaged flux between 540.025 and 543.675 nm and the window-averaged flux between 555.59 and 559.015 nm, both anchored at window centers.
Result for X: 0.07 nm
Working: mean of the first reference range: 21.5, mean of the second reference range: 21.1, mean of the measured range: 20.8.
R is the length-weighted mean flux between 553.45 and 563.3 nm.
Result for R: 21.4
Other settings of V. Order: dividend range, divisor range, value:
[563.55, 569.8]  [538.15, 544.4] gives 1.08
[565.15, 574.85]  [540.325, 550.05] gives 1.09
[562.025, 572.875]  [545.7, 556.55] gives 1.07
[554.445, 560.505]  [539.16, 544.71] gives 1.03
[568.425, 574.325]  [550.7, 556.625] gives 1.09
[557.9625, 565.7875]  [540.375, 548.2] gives 1.03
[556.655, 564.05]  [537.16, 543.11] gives 1.04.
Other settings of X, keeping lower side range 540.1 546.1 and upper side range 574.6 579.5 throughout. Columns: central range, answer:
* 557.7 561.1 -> 0.086 nm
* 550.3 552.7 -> 0.185 nm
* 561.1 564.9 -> 0.096 nm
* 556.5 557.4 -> 0.024 nm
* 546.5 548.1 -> 0.052 nm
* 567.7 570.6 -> 0.036 nm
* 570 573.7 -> 0.016 nm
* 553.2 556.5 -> -0.028 nm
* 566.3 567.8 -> 0.008 nm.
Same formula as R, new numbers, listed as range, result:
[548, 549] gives 21.4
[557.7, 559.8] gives 21.3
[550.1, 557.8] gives 21.2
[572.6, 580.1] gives 21.6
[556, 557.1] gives 21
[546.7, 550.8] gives 21.3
